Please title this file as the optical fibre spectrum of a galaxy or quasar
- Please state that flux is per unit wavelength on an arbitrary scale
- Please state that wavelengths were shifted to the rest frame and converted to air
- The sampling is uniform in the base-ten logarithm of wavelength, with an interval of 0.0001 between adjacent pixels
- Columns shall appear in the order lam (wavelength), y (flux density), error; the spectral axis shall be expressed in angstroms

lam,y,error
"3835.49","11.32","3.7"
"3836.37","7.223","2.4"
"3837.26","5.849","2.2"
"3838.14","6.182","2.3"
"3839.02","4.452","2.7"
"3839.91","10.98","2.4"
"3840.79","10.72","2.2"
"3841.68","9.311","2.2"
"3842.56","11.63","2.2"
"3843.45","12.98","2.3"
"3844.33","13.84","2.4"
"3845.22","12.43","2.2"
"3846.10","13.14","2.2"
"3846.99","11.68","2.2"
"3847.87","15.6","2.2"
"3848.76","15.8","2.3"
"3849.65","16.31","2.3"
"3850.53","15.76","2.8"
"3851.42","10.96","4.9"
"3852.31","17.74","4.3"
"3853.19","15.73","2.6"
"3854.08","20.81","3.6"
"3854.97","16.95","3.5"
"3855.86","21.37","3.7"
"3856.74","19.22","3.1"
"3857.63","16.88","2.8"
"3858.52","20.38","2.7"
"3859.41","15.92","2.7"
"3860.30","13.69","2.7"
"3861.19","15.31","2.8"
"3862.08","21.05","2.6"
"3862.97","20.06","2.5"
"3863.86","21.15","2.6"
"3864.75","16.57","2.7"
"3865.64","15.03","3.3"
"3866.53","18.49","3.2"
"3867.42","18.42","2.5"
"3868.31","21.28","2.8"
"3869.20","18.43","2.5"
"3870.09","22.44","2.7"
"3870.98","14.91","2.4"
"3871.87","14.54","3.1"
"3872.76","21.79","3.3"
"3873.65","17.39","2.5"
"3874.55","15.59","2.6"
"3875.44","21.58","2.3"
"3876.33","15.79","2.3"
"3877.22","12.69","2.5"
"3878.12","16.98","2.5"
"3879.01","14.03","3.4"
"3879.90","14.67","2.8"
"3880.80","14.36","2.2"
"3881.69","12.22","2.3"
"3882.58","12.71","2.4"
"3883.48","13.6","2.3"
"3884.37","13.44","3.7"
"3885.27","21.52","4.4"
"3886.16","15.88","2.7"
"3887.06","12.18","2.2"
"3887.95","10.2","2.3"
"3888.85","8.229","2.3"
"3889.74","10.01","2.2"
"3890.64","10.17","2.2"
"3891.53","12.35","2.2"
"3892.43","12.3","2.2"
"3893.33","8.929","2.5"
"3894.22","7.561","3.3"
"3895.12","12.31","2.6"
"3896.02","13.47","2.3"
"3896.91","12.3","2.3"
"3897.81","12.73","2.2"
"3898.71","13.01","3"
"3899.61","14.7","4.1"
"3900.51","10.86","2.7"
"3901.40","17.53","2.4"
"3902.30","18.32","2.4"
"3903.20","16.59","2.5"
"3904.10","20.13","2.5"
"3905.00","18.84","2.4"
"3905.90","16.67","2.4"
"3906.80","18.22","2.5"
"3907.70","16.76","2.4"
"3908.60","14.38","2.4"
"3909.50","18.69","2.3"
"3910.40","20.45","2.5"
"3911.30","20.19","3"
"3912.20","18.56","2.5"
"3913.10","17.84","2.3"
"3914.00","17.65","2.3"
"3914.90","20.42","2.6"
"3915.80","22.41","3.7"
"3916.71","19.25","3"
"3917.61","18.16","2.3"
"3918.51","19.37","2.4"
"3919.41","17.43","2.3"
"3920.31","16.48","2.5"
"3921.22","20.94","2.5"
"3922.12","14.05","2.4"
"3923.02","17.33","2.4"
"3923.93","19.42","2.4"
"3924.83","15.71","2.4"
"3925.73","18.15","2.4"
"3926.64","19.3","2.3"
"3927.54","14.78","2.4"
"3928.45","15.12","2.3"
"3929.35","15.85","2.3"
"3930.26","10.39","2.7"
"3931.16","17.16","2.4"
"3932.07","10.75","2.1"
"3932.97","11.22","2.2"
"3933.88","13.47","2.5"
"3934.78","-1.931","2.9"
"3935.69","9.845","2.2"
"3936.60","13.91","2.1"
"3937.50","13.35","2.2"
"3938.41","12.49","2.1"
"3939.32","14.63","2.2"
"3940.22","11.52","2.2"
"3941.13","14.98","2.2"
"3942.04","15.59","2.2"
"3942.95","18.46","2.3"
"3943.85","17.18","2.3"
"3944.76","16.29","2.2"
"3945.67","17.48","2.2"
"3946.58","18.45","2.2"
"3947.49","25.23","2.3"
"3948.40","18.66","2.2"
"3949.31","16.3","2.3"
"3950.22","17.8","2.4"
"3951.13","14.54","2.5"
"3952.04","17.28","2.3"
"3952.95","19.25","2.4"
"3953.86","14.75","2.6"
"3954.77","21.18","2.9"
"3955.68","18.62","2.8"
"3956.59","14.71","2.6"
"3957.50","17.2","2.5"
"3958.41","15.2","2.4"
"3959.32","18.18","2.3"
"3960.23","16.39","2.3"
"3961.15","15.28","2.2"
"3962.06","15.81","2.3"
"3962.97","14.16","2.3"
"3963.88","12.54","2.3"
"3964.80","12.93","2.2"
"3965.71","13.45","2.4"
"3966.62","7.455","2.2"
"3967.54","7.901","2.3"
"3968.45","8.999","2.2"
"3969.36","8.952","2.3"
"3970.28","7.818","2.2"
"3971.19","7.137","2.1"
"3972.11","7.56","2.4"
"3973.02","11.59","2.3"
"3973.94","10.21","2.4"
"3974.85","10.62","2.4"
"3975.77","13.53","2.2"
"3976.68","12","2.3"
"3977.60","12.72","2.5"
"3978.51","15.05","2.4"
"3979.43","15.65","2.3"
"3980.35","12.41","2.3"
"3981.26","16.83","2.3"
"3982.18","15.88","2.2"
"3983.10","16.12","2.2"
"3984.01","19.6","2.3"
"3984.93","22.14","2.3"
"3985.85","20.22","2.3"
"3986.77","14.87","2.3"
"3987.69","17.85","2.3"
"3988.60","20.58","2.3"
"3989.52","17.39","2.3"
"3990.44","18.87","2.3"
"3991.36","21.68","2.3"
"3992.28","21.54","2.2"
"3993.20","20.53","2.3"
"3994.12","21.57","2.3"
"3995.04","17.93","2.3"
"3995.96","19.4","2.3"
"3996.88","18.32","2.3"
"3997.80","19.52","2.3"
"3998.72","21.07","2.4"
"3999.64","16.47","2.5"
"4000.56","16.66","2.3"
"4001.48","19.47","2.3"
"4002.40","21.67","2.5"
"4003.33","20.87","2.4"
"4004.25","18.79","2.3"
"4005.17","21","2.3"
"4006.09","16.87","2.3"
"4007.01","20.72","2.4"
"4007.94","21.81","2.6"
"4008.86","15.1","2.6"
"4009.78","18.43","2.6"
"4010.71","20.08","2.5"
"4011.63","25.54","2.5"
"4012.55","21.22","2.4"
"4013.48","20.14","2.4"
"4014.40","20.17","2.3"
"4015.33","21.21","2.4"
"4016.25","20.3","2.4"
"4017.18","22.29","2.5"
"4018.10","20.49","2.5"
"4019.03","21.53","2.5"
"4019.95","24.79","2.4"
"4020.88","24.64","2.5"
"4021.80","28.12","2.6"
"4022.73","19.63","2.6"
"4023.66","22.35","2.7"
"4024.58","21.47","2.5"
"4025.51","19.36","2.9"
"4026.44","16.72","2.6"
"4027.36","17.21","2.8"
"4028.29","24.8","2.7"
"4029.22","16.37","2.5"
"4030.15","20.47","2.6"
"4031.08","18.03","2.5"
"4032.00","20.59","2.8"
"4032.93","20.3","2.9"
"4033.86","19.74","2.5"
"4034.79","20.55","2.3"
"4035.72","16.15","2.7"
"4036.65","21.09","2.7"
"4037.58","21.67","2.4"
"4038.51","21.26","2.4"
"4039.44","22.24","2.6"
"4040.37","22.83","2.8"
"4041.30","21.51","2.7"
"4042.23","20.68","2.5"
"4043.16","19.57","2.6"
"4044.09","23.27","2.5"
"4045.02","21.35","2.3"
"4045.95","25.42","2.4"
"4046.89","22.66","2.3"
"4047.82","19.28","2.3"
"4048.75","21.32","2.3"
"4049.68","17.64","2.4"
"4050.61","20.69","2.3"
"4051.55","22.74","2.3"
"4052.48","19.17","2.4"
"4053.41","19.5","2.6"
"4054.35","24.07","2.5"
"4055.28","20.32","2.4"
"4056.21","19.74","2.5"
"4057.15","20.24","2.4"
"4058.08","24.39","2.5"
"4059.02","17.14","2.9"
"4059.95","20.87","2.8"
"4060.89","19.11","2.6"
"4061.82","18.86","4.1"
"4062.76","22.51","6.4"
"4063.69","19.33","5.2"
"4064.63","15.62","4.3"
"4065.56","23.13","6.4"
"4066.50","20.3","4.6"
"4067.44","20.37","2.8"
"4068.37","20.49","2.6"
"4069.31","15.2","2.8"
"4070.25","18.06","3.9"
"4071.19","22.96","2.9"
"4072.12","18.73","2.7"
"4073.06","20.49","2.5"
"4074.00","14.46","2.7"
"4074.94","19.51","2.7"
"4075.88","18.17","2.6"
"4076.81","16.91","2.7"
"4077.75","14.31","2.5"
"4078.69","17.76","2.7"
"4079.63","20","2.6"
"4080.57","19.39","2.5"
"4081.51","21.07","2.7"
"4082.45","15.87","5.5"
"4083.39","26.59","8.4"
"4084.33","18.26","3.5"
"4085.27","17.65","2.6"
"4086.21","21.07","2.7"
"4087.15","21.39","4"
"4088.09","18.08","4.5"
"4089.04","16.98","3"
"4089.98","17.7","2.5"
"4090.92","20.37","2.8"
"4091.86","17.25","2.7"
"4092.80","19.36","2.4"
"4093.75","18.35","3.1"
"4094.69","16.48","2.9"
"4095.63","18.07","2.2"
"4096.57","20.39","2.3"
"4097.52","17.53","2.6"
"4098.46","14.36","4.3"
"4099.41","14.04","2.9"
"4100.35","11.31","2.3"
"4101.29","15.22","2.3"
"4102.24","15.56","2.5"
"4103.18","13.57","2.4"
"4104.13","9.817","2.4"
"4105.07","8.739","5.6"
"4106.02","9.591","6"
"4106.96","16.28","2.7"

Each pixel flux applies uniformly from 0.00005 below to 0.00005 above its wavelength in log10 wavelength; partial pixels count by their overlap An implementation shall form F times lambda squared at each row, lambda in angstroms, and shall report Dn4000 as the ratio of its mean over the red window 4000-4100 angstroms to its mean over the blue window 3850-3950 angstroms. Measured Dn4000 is 1.35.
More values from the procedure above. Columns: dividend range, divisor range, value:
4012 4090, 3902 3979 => 1.40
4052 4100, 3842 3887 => 1.29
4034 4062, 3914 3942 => 1.45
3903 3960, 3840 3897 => 1.13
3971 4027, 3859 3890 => 1.23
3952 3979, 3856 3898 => 0.90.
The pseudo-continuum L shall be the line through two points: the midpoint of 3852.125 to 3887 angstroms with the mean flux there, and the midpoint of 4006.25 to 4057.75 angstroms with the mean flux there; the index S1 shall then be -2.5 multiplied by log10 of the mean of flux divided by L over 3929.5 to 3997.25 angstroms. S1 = 0.269 mag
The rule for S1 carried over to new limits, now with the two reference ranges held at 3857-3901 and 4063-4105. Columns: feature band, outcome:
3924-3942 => 0.184 mag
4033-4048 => -0.219 mag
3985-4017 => -0.173 mag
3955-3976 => 0.285 mag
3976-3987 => 0.028 mag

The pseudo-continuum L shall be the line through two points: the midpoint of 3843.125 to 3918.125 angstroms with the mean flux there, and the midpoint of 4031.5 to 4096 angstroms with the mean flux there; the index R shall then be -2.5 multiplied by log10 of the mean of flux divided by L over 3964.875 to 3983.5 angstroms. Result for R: 0.47 mag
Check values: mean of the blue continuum 16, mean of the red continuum 19.8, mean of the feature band 11.6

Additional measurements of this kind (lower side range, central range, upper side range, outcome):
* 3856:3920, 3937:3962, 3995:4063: 0.09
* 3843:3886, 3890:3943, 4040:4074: 0.16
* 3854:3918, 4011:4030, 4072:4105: -0.25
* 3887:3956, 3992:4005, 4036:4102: -0.12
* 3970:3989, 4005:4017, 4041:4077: -0.21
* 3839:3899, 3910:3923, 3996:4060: -0.13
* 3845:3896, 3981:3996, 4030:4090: -0.04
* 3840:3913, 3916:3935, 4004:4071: 0.09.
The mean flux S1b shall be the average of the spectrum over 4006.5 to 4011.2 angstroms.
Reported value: 19.2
